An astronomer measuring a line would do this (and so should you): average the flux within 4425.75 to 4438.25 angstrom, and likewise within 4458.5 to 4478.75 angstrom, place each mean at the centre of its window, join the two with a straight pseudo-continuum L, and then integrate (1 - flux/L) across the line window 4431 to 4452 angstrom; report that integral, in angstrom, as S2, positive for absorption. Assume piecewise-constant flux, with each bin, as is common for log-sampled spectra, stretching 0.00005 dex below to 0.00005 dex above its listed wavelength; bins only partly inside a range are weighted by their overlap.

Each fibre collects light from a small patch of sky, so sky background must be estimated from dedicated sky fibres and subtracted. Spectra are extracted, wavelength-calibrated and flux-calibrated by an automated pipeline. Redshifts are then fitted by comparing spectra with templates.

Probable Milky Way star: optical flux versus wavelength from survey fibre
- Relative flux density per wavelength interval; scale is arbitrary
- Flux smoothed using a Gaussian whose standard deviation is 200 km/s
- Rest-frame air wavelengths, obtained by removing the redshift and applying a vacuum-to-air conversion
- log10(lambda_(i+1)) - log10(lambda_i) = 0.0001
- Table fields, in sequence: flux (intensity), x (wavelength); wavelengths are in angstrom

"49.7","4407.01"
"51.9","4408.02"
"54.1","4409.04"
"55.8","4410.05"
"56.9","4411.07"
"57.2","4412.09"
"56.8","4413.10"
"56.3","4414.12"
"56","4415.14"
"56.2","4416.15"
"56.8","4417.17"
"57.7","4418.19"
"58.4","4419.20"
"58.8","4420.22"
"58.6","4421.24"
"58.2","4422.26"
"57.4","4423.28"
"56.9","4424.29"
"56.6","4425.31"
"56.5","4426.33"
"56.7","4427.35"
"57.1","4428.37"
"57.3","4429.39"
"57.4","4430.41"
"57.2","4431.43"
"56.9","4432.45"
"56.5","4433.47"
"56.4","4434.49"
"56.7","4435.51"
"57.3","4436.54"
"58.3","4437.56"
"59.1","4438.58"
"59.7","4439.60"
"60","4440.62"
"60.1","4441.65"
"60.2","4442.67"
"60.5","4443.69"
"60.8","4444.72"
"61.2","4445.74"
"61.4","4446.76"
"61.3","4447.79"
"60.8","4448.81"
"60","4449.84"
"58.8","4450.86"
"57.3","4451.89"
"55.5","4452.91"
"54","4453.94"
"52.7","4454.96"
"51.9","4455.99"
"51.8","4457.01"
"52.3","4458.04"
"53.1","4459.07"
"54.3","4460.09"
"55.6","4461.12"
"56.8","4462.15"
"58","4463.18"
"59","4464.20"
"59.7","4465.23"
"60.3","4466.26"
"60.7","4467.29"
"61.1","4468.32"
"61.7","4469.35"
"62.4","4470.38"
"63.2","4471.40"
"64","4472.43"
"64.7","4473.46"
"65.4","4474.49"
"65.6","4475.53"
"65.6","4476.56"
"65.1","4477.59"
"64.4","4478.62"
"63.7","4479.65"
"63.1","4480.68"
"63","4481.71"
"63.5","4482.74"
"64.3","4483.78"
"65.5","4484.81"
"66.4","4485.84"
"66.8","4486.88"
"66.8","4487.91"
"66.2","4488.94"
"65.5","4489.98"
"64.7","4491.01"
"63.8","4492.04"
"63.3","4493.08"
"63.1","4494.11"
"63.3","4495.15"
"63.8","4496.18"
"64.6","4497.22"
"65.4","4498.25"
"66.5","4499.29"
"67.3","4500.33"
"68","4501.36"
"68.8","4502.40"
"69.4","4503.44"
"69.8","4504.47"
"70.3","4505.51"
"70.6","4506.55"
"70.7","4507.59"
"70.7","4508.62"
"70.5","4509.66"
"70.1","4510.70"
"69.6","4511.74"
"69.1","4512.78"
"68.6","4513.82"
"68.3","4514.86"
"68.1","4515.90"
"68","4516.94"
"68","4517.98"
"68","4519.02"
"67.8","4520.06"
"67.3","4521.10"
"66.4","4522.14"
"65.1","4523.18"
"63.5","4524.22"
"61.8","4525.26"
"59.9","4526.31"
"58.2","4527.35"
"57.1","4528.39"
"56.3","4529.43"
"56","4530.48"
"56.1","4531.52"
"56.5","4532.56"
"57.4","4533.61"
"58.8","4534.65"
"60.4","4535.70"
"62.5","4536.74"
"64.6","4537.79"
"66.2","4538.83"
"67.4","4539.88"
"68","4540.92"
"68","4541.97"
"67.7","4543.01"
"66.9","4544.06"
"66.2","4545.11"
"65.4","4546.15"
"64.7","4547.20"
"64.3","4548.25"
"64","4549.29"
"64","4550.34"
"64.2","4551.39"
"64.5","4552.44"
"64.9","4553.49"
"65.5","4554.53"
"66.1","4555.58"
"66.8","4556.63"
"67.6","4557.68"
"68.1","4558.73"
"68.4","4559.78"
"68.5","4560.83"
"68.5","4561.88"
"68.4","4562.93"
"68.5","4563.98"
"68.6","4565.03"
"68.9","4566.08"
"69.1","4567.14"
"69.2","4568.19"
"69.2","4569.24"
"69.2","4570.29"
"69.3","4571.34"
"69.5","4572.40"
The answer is -0.38 angstrom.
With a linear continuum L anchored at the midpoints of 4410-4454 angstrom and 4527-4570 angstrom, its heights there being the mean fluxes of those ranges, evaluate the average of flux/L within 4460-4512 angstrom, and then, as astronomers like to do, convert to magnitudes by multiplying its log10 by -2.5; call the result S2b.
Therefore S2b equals -0.06 mag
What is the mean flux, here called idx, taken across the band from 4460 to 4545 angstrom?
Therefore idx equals 64.4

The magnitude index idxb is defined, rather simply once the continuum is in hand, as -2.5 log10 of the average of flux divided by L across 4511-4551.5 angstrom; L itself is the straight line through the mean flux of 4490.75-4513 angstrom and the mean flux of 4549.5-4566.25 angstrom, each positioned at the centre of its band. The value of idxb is 0.05 mag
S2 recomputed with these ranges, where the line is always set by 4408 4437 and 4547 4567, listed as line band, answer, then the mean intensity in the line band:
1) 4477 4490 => -0.8 angstrom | 64.9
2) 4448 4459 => 0.7 angstrom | 55.6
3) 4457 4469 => 0.5 angstrom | 57.1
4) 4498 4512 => -1.4 angstrom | 69.2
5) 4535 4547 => 0.0 angstrom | 65.6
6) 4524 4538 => 1.2 angstrom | 59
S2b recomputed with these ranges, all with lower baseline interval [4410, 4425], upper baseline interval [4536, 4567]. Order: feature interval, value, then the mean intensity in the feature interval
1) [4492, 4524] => -0.07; 67.6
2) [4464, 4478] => -0.03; 62.8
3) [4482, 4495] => -0.05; 64.9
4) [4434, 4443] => 0.00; 58.6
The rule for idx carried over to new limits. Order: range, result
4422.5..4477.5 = 58.7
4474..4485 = 64.4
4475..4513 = 66.4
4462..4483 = 62.5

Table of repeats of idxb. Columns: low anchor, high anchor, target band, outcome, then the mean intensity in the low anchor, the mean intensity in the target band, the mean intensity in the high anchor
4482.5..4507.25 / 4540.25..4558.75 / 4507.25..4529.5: -0.003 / 66.2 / 66.2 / 65.9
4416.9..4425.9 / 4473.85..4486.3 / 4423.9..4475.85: 0.047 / 57.7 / 58.5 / 64.6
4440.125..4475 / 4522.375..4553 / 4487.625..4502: -0.079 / 58.8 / 65.2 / 62.6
